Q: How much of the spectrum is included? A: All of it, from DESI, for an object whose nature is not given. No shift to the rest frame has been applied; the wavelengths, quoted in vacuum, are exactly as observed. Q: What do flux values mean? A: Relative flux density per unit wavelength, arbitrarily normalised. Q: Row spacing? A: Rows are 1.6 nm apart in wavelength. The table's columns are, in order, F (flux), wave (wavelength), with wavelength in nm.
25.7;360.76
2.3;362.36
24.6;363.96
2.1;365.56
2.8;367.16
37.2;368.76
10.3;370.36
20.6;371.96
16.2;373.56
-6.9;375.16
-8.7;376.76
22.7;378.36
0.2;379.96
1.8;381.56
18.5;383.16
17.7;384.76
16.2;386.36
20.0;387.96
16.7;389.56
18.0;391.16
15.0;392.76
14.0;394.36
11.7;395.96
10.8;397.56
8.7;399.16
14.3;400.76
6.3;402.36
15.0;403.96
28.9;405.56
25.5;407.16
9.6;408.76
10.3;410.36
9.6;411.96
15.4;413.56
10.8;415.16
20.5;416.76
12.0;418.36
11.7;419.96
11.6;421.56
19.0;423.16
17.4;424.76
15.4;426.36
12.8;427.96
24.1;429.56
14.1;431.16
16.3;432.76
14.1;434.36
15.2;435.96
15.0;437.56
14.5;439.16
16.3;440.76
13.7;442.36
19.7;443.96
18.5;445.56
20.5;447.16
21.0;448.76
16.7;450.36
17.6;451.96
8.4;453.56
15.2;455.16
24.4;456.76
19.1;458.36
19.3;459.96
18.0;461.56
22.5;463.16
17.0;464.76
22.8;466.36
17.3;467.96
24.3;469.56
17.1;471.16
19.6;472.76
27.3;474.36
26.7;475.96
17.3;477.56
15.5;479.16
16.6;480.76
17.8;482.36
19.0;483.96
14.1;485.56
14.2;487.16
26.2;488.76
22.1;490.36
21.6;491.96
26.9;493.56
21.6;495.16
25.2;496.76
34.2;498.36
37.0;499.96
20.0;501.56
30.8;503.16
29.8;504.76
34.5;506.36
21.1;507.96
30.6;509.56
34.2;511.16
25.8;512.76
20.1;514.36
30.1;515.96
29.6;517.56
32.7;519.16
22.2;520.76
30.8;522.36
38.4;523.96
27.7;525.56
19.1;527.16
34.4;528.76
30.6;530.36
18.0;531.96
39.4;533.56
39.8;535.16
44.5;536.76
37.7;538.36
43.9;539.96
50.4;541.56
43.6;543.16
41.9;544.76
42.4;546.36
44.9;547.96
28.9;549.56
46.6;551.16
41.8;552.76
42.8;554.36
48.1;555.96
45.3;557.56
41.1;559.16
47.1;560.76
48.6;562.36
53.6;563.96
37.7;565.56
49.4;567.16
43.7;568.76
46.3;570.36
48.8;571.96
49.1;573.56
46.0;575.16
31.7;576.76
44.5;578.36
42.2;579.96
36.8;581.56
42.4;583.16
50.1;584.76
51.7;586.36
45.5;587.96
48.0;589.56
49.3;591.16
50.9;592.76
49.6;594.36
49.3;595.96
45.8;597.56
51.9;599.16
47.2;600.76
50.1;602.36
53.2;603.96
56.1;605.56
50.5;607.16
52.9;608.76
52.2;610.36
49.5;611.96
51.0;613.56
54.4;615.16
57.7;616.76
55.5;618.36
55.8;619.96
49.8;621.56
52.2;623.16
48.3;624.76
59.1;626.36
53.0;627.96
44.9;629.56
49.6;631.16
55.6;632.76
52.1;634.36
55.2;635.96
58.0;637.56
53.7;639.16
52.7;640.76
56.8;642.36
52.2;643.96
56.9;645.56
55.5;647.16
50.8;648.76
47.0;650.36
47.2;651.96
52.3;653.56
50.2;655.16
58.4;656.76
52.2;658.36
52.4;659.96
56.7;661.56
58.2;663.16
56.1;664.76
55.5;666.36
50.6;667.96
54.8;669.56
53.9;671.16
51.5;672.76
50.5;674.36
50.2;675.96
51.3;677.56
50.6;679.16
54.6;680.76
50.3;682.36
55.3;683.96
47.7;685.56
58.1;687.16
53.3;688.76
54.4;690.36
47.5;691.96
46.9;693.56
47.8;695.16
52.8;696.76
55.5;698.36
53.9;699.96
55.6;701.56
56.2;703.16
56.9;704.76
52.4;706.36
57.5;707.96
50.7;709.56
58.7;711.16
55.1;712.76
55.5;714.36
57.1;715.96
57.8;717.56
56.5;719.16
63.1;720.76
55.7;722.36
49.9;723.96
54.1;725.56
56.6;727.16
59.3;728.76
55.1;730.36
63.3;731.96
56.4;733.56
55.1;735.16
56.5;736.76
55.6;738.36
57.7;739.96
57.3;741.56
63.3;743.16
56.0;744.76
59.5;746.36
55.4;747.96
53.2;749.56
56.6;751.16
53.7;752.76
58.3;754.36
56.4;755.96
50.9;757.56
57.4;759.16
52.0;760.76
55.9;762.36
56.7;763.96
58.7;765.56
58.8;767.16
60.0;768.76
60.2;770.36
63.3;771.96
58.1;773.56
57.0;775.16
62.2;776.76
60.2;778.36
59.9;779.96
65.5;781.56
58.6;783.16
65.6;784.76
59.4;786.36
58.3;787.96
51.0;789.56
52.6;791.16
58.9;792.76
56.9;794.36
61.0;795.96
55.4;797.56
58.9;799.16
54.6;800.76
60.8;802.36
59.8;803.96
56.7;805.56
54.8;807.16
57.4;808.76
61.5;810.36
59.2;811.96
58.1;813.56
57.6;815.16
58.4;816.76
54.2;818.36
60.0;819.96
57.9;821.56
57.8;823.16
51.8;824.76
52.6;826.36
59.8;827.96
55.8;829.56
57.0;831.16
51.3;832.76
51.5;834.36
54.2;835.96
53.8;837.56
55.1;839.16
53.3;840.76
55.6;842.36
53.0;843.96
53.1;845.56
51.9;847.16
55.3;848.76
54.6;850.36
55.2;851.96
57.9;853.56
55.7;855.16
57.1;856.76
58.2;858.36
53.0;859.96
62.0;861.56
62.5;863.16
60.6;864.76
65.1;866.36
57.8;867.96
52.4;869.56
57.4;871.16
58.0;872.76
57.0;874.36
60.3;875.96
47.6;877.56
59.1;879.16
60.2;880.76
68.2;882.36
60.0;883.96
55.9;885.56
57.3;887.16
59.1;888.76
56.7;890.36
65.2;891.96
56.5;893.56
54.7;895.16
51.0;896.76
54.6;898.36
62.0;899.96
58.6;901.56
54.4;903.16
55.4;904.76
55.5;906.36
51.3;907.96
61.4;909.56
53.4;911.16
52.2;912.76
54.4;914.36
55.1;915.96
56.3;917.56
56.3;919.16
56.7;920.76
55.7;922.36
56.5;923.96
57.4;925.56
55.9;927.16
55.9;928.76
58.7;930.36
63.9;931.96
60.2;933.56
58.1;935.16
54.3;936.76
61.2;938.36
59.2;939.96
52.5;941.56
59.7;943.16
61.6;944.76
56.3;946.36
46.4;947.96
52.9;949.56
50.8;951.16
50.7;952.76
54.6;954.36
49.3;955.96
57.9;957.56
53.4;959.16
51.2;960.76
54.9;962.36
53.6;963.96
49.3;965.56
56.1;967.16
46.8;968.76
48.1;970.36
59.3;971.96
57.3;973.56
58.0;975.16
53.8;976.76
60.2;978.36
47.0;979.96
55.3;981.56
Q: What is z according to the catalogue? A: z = 0.339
